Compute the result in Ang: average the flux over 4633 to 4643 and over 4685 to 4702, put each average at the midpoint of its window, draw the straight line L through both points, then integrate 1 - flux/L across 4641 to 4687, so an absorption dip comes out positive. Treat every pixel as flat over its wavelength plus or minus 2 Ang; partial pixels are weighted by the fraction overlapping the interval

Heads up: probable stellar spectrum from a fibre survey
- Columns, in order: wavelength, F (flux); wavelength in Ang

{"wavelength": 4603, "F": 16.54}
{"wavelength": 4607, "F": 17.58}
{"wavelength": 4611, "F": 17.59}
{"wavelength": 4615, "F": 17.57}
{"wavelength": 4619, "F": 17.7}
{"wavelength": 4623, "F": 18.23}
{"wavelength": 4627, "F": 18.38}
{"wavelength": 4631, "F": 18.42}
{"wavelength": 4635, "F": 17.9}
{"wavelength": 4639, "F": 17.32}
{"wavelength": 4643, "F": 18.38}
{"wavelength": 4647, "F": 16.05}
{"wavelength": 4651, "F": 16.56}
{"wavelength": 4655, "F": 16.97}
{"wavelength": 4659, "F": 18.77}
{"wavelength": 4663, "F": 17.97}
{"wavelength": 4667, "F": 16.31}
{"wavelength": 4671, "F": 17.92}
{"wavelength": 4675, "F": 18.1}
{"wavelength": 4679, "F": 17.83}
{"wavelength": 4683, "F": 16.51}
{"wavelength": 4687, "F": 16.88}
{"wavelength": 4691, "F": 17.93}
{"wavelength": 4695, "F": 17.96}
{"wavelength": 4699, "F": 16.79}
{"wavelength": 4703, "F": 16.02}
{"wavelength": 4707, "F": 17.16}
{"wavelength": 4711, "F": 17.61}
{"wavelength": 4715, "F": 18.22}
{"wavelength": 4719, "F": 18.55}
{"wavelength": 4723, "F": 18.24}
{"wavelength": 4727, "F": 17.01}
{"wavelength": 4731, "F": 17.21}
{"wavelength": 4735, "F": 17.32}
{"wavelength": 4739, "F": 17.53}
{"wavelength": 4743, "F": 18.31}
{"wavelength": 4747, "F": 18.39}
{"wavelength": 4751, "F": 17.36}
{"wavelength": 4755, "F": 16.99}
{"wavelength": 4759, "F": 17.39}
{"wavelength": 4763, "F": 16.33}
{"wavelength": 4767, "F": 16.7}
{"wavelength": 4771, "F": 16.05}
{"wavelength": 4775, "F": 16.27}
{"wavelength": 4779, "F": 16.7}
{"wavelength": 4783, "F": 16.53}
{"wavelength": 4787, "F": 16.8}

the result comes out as 0.5 Ang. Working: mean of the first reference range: 17.8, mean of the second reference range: 17.3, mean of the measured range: 17.4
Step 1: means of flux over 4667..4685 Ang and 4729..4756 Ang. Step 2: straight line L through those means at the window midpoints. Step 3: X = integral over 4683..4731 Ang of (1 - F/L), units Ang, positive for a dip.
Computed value 0.2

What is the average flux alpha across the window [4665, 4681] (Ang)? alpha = 17.5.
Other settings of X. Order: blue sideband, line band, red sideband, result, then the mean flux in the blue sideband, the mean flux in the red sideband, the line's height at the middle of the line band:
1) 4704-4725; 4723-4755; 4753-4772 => -0.6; 17.9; 16.7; 17.3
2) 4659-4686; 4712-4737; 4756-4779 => -1.1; 17.5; 16.6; 17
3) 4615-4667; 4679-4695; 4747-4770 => 0.1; 17.7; 17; 17.4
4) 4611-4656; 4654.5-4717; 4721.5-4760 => 0.5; 17.6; 17.6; 17.6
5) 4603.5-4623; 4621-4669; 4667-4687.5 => -0.3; 17.6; 17.4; 17.5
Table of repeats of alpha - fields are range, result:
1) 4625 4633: 18.4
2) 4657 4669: 17.7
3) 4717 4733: 17.8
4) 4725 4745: 17.5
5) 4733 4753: 17.8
